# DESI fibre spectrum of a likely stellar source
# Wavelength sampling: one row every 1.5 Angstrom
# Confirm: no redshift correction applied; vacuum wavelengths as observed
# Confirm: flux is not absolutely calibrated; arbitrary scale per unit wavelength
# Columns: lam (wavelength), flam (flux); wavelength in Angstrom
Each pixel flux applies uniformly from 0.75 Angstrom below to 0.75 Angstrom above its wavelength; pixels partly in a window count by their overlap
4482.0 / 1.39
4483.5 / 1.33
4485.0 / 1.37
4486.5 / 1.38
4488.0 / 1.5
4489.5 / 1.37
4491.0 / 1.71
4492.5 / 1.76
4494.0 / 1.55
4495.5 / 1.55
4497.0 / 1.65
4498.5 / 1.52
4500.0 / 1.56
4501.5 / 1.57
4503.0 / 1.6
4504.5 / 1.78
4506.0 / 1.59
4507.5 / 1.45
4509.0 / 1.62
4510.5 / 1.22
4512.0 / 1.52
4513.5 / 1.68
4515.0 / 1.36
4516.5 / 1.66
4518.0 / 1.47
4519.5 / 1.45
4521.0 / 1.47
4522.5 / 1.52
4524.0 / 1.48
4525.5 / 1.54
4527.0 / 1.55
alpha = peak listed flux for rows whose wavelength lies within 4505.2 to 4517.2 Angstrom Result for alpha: 1.68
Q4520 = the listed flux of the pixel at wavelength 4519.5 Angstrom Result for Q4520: 1.45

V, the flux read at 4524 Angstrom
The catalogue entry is 1.48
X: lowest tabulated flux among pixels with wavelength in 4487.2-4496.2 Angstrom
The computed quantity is 1.37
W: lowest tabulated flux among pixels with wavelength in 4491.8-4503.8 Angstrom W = 1.52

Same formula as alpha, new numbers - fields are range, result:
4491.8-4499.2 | 1.76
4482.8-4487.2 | 1.38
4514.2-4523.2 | 1.66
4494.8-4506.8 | 1.78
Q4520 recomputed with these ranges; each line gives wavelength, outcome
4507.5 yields 1.45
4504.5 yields 1.78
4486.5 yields 1.38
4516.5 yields 1.66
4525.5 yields 1.54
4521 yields 1.47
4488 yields 1.5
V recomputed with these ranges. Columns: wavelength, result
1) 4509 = 1.62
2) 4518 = 1.47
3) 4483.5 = 1.33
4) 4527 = 1.55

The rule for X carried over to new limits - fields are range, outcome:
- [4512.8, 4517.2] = 1.36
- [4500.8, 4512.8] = 1.22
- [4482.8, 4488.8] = 1.33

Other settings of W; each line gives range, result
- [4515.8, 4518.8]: 1.47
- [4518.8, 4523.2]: 1.45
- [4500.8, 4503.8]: 1.57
